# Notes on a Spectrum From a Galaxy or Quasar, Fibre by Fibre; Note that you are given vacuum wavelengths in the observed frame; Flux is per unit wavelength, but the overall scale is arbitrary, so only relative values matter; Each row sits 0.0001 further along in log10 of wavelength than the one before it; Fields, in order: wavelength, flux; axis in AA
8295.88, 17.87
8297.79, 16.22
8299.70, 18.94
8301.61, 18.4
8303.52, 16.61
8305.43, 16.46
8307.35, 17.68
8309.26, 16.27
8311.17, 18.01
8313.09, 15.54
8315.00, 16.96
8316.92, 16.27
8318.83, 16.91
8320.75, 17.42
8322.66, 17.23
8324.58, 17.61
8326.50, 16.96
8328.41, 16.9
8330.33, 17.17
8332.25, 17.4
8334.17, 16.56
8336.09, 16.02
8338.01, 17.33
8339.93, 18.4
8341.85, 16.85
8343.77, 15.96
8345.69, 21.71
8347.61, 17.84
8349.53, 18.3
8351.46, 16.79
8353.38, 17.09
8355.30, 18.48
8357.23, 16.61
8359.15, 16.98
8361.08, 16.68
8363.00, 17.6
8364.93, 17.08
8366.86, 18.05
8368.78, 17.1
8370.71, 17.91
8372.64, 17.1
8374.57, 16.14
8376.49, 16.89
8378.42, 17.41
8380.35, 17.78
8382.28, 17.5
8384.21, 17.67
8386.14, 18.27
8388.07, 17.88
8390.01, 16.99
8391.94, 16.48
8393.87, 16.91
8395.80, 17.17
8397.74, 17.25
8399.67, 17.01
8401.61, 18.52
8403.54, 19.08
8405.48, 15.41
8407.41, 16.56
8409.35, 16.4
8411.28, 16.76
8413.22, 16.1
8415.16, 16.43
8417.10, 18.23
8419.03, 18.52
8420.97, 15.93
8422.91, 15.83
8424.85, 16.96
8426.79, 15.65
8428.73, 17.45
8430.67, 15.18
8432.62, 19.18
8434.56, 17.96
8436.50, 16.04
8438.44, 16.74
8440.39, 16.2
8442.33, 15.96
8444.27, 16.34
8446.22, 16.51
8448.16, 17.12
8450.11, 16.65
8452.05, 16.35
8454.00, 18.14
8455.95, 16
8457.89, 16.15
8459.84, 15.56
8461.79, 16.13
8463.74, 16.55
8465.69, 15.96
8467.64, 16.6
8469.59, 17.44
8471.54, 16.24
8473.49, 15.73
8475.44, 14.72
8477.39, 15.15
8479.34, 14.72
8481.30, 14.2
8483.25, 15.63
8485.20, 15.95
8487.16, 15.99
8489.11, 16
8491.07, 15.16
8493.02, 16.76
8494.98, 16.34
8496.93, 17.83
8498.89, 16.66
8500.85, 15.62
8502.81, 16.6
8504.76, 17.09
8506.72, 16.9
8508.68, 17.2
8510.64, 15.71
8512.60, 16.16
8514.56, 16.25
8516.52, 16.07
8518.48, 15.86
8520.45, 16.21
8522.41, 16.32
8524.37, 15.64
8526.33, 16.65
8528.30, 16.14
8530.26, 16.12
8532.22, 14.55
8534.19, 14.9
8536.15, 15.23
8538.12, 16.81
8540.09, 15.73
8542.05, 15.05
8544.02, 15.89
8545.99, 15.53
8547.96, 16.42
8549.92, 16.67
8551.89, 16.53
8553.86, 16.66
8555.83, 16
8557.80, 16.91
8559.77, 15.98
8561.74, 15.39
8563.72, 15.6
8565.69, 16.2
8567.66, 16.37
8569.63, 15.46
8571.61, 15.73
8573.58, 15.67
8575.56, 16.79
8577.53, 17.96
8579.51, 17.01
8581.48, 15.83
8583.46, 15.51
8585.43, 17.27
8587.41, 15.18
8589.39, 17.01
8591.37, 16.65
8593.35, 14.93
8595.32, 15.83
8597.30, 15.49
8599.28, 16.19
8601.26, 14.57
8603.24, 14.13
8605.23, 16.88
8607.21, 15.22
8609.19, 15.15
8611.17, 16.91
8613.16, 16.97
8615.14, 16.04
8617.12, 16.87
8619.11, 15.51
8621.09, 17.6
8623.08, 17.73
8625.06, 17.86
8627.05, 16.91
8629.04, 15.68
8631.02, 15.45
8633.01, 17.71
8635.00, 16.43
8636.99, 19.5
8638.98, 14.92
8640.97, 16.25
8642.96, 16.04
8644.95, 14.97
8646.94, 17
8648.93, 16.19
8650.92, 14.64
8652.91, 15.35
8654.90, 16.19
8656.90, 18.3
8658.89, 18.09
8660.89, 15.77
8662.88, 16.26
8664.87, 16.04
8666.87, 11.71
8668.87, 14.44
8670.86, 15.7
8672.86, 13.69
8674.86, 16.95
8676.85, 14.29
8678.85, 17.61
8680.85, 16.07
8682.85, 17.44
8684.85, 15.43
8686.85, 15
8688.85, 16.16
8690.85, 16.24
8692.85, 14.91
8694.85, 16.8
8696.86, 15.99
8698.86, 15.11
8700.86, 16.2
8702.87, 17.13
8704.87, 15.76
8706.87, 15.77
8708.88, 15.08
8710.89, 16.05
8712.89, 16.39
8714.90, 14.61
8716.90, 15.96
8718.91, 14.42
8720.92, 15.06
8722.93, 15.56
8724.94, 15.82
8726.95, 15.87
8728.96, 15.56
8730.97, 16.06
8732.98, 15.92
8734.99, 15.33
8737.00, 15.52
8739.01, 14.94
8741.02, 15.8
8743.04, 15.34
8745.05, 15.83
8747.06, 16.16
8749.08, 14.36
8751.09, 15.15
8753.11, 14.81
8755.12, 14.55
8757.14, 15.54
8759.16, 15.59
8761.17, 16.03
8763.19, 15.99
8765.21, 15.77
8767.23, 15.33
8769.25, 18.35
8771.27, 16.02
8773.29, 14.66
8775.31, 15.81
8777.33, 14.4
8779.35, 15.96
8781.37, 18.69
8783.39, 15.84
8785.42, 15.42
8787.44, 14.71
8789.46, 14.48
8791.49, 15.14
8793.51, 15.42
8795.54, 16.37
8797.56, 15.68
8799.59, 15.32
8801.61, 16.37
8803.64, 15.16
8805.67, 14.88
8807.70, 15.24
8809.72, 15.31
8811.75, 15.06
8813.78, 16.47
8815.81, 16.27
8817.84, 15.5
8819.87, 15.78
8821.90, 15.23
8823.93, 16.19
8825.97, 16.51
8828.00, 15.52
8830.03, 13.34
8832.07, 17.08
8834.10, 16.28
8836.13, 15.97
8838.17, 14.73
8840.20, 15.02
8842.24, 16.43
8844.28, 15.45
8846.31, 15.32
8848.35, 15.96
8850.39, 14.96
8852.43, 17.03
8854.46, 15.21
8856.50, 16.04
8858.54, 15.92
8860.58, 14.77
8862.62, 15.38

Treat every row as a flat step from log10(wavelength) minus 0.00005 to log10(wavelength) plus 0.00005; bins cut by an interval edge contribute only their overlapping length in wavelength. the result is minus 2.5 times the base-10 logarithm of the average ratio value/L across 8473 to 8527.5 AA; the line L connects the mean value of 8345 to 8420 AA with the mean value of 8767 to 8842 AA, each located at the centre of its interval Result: 0.057 mag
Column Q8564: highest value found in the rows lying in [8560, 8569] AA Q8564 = 16.37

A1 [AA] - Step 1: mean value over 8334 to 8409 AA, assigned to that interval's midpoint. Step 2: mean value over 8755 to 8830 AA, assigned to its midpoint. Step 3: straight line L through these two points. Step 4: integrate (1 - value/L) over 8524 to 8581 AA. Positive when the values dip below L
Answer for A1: 2.0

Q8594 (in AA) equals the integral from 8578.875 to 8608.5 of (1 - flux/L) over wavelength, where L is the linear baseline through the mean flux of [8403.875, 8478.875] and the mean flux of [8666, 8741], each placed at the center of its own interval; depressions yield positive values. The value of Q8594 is 0.3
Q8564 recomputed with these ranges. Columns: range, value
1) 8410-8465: 19.18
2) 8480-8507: 17.83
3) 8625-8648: 19.5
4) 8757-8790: 18.69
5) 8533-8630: 17.96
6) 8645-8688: 18.3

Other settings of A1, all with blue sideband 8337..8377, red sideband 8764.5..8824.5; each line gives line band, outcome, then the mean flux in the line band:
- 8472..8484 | 1.4 AA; 15.1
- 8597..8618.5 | 0.8 AA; 15.9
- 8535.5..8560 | 0.8 AA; 16.1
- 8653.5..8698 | 0.9 AA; 15.9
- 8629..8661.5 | -0.2 AA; 16.4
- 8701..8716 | 0.2 AA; 15.9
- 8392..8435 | 0.6 AA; 17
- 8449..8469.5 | 0.7 AA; 16.5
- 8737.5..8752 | 0.5 AA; 15.4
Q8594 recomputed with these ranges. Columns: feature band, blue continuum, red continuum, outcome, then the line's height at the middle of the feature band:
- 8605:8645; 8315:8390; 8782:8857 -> -0.5 AA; 16.3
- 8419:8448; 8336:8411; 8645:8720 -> 0.7 AA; 17.1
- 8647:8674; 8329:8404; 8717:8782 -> 0.7 AA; 16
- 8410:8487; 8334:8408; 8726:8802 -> 3.0 AA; 17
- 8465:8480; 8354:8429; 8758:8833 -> 0.9 AA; 16.9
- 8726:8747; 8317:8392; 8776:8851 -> 0.3 AA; 15.9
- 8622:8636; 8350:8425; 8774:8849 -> -0.5 AA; 16.3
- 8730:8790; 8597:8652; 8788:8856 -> 0.7 AA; 15.8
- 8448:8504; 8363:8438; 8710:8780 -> 2.2 AA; 16.8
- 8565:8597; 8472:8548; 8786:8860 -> -0.7 AA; 15.9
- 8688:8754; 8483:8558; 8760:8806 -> 0.9 AA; 15.8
